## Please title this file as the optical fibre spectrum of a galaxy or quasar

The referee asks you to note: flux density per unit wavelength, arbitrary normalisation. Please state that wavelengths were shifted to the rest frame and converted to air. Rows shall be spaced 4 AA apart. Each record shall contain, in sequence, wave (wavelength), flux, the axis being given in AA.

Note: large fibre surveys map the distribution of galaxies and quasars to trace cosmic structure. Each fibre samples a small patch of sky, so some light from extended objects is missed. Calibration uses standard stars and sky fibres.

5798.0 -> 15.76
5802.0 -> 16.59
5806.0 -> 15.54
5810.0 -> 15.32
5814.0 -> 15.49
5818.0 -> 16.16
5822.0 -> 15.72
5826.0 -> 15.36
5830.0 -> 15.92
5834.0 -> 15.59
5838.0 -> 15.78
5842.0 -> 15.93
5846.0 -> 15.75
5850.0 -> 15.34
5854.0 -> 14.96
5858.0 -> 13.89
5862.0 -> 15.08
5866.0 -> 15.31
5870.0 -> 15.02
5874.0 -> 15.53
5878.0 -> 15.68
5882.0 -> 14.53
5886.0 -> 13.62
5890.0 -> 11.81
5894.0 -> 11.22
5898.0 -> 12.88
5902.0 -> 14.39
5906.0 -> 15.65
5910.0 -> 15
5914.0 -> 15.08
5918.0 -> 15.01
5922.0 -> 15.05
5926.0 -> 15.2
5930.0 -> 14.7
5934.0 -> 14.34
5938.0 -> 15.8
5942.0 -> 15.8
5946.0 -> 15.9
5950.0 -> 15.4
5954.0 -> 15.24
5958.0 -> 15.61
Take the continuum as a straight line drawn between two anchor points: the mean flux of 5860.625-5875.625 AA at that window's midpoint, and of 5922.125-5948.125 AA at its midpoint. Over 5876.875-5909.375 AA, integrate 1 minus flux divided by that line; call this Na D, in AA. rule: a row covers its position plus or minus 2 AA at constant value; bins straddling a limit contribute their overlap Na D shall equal 3.3 AA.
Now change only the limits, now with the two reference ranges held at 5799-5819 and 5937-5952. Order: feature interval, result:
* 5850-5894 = 3.73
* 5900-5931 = 1.41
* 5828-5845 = -0.02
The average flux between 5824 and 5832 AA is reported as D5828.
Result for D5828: 15.6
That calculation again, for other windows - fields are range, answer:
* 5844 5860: 15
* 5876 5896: 13.4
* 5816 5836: 15.8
